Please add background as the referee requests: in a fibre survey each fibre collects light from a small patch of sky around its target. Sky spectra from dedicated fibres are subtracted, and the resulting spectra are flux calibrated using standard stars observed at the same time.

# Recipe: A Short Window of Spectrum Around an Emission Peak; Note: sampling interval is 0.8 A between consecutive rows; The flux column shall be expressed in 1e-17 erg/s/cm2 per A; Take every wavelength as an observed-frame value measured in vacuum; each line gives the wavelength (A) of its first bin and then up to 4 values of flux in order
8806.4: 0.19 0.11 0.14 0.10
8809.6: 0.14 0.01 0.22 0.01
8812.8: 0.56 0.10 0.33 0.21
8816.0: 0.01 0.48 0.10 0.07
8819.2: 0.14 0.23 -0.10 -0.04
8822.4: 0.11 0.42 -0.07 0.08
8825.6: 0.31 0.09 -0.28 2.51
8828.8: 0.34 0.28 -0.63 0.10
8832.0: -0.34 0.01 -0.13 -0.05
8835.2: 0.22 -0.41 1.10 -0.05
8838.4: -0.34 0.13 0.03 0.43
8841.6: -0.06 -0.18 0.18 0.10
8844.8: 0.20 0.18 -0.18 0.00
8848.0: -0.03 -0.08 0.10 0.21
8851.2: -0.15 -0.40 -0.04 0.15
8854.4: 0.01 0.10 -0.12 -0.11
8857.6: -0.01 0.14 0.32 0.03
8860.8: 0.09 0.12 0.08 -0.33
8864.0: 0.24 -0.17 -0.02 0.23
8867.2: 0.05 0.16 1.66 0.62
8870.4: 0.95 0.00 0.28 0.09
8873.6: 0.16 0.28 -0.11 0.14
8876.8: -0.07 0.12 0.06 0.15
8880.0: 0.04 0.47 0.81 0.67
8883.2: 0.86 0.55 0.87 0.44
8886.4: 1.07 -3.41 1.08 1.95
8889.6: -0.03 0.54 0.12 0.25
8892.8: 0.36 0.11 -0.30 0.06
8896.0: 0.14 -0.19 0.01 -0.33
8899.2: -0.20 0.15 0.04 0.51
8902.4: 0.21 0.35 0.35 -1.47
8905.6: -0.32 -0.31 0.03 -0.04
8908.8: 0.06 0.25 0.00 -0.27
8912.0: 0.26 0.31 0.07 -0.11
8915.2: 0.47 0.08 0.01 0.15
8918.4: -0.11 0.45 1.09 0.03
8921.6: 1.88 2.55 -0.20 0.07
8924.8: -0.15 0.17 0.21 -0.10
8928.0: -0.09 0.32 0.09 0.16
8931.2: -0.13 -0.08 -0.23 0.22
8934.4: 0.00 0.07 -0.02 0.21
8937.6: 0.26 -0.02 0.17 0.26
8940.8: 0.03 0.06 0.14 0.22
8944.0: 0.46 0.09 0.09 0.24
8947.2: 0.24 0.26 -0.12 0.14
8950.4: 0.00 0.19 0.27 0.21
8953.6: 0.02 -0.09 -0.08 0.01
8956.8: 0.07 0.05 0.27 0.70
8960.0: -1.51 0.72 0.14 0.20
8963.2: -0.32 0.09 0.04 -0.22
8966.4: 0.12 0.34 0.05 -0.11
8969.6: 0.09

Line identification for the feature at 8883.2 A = H-beta 4861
